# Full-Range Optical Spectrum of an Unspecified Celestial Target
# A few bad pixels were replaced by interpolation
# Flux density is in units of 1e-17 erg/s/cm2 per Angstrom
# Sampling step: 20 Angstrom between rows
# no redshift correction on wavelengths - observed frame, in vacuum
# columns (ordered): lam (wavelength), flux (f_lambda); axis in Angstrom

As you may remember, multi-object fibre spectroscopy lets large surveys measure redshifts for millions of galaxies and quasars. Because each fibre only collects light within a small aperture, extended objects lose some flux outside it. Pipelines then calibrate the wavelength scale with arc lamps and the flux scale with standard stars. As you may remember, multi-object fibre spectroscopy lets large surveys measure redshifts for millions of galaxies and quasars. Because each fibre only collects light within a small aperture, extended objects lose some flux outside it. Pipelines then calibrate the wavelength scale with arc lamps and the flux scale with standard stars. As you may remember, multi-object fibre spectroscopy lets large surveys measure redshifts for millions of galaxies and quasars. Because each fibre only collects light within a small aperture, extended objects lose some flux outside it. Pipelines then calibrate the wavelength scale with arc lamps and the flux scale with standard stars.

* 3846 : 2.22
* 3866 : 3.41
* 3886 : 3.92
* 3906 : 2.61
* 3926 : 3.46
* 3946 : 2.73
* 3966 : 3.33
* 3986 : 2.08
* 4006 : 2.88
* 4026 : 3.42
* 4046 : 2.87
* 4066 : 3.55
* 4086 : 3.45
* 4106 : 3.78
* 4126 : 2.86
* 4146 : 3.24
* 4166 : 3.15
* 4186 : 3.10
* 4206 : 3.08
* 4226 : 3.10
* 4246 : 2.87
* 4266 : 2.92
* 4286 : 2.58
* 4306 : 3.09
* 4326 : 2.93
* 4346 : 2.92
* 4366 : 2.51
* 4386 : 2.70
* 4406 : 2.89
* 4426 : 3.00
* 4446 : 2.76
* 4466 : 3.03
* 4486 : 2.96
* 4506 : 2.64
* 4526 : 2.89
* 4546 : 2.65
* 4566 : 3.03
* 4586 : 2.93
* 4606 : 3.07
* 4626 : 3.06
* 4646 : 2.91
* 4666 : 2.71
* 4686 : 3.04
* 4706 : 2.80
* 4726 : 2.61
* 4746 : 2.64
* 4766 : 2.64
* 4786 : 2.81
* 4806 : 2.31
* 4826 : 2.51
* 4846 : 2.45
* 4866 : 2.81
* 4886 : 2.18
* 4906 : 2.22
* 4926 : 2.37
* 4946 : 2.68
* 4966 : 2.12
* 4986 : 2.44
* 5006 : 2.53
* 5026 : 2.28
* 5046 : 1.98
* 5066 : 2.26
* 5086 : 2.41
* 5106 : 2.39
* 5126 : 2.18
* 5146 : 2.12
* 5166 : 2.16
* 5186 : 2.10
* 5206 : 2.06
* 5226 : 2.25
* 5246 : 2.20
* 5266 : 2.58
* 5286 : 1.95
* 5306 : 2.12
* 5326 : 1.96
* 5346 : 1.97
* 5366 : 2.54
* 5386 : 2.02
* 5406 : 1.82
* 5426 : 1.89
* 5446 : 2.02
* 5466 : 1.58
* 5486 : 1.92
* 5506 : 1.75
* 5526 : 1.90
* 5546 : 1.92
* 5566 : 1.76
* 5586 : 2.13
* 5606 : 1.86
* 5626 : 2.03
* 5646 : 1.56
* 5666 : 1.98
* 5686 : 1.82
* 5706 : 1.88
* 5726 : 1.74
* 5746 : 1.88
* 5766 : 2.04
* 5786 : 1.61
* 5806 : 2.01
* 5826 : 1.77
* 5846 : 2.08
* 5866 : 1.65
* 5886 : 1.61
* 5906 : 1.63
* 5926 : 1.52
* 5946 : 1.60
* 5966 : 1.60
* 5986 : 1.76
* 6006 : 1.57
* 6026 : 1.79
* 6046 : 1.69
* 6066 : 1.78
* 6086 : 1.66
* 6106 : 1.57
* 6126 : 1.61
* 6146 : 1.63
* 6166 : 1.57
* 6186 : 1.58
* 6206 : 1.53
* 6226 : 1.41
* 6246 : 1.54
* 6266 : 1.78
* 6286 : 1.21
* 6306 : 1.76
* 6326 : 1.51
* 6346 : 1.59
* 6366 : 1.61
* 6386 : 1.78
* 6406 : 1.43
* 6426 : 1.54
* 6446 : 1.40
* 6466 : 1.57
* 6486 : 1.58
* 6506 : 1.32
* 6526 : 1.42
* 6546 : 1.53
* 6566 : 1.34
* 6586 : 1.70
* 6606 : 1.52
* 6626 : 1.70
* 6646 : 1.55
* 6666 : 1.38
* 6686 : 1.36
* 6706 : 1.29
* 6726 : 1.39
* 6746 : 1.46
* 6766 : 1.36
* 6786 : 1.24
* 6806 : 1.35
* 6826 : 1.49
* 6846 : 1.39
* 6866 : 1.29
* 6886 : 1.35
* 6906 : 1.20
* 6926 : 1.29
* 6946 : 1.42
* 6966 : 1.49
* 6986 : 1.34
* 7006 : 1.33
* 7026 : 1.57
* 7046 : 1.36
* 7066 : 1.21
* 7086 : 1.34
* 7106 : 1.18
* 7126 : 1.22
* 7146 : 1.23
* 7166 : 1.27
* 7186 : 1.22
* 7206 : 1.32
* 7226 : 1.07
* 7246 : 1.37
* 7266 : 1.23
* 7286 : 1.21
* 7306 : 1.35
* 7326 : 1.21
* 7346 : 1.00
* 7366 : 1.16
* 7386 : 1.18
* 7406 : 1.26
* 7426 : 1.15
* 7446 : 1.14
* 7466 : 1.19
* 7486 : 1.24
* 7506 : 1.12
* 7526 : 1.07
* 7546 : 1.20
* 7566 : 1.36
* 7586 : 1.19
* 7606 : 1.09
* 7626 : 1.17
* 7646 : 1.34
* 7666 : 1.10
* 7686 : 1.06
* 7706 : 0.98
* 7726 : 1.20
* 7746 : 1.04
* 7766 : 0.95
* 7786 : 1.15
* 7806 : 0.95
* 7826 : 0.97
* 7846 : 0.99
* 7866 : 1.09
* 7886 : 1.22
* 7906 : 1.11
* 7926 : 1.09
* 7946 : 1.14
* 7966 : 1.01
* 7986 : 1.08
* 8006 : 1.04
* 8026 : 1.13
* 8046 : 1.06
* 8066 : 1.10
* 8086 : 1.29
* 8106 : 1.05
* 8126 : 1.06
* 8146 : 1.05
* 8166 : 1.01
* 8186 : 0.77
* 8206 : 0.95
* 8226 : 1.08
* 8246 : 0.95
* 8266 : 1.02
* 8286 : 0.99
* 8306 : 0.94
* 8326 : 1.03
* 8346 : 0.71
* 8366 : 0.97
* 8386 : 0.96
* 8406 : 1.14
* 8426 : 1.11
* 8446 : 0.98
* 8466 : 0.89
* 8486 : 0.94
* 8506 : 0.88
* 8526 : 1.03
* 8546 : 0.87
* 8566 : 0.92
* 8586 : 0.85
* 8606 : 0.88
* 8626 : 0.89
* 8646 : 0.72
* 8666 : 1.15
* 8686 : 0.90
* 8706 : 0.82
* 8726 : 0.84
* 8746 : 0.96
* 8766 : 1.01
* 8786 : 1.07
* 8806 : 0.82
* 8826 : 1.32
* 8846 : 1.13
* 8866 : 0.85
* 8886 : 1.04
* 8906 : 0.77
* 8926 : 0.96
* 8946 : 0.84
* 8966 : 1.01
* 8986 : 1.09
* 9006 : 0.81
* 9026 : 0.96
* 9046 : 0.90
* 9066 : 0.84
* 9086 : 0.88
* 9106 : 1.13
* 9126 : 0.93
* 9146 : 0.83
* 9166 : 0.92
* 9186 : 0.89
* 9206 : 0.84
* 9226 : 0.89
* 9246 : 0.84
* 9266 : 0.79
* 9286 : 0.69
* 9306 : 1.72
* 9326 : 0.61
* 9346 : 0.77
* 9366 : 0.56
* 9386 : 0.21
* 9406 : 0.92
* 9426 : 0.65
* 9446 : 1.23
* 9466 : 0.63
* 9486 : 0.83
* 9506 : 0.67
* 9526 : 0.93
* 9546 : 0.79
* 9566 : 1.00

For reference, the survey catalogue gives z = 0.00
